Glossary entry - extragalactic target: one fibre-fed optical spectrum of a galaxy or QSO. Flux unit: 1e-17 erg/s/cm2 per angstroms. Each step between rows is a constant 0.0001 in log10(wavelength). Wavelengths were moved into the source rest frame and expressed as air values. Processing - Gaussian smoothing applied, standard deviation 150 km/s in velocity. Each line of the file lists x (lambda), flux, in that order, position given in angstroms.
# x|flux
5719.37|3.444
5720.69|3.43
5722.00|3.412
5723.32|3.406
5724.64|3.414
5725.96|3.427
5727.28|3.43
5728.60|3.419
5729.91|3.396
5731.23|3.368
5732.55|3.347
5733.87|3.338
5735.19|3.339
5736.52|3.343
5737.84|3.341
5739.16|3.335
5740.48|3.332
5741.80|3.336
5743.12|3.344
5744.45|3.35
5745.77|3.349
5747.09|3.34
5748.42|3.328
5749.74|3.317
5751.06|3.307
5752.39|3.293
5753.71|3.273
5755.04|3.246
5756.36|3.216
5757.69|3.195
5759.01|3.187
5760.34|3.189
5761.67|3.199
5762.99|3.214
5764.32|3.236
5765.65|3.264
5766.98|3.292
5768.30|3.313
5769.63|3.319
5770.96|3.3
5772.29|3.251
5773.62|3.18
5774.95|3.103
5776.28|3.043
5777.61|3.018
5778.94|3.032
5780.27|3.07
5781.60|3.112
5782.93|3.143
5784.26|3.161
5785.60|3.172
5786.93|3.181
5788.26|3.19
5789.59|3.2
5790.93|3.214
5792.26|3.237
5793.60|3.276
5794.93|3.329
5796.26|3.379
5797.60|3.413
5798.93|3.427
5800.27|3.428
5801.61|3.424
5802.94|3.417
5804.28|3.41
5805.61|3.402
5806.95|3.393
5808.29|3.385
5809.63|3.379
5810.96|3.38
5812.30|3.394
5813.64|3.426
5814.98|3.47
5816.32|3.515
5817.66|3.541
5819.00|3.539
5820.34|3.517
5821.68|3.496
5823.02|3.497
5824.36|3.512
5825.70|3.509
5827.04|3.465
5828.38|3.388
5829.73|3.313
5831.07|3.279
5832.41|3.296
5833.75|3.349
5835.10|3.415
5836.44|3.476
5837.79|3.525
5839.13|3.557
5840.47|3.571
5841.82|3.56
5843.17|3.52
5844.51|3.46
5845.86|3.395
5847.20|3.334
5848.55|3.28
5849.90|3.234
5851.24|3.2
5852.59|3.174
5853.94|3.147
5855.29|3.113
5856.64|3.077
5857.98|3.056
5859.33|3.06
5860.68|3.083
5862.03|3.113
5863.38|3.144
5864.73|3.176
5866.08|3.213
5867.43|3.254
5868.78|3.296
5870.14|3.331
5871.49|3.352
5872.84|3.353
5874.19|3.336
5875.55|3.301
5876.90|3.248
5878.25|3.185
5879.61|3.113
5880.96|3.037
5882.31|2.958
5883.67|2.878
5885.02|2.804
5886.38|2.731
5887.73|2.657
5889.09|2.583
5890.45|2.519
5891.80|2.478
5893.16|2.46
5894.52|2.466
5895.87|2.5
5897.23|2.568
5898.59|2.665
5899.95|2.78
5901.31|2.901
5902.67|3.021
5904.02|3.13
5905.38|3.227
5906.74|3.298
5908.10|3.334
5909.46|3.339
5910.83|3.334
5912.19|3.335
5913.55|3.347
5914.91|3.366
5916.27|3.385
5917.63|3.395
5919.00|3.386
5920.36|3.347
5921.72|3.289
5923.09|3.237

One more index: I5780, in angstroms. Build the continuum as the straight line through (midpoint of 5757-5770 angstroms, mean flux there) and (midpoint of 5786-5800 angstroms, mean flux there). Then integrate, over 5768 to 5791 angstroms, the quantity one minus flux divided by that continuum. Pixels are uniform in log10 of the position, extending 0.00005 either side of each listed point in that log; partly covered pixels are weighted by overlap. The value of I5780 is 0.72 angstroms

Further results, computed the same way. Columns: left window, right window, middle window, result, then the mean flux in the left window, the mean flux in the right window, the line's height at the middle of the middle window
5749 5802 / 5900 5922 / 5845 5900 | 4.0 angstroms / 3.23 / 3.26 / 3.25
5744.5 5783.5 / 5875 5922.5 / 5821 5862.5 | -3.2 angstroms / 3.22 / 3.01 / 3.1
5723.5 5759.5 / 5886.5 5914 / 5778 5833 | -3.4 angstroms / 3.33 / 2.89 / 3.15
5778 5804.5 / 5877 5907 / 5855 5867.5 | -0.7 angstroms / 3.26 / 2.82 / 2.95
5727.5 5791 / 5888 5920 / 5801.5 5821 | -1.7 angstroms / 3.25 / 2.99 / 3.16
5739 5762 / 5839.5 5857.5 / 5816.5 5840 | -1.0 angstroms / 3.29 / 3.31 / 3.31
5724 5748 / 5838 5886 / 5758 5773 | 0.4 angstroms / 3.36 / 3.23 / 3.33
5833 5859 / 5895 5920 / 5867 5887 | 0.5 angstroms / 3.34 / 3.13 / 3.23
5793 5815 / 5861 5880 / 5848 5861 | 0.5 angstroms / 3.39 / 3.24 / 3.28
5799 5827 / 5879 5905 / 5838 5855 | -1.1 angstroms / 3.45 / 2.76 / 3.16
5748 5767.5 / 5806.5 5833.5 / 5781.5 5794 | 0.6 angstroms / 3.25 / 3.43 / 3.34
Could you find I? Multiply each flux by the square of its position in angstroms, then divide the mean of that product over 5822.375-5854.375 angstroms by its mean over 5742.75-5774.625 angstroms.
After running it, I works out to 1.07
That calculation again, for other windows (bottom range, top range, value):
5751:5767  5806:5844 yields 1.09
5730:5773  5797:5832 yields 1.07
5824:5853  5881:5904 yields 0.81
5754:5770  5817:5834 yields 1.09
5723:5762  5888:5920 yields 0.95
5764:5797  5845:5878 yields 1.03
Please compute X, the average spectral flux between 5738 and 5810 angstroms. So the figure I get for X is 3.27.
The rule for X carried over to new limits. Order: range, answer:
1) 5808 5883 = 3.33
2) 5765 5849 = 3.35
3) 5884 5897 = 2.59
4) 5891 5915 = 2.96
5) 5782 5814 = 3.32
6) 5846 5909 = 3.03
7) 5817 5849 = 3.45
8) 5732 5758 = 3.31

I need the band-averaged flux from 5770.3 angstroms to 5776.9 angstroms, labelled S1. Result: 3.18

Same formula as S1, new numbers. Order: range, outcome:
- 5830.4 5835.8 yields 3.34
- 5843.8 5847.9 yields 3.4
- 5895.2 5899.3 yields 2.58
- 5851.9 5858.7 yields 3.11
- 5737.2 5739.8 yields 3.34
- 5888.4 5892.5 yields 2.52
